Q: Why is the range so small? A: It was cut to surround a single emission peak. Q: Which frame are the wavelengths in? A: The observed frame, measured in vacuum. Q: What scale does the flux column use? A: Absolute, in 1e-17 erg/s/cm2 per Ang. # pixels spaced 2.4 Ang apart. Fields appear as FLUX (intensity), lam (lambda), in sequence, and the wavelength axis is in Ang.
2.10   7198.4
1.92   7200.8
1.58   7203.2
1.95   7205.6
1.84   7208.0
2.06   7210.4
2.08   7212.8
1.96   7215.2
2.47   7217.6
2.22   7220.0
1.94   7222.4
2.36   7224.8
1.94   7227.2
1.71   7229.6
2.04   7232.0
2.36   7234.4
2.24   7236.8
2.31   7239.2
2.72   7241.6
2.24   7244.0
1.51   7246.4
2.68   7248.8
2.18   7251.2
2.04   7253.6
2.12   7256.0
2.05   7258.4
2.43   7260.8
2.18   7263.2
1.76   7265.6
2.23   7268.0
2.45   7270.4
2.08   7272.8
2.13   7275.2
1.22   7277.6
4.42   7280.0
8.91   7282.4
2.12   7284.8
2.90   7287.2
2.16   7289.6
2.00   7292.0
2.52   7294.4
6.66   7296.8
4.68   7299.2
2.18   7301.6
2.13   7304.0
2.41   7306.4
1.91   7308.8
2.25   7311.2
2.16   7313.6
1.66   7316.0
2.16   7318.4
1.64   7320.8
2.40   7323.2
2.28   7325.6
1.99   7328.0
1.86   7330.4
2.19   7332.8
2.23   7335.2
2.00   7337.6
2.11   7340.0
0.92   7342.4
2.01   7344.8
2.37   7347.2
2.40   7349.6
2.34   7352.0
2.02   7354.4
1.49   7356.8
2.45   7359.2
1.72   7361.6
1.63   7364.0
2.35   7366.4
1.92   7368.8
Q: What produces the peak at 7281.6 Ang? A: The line [S II] 6716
